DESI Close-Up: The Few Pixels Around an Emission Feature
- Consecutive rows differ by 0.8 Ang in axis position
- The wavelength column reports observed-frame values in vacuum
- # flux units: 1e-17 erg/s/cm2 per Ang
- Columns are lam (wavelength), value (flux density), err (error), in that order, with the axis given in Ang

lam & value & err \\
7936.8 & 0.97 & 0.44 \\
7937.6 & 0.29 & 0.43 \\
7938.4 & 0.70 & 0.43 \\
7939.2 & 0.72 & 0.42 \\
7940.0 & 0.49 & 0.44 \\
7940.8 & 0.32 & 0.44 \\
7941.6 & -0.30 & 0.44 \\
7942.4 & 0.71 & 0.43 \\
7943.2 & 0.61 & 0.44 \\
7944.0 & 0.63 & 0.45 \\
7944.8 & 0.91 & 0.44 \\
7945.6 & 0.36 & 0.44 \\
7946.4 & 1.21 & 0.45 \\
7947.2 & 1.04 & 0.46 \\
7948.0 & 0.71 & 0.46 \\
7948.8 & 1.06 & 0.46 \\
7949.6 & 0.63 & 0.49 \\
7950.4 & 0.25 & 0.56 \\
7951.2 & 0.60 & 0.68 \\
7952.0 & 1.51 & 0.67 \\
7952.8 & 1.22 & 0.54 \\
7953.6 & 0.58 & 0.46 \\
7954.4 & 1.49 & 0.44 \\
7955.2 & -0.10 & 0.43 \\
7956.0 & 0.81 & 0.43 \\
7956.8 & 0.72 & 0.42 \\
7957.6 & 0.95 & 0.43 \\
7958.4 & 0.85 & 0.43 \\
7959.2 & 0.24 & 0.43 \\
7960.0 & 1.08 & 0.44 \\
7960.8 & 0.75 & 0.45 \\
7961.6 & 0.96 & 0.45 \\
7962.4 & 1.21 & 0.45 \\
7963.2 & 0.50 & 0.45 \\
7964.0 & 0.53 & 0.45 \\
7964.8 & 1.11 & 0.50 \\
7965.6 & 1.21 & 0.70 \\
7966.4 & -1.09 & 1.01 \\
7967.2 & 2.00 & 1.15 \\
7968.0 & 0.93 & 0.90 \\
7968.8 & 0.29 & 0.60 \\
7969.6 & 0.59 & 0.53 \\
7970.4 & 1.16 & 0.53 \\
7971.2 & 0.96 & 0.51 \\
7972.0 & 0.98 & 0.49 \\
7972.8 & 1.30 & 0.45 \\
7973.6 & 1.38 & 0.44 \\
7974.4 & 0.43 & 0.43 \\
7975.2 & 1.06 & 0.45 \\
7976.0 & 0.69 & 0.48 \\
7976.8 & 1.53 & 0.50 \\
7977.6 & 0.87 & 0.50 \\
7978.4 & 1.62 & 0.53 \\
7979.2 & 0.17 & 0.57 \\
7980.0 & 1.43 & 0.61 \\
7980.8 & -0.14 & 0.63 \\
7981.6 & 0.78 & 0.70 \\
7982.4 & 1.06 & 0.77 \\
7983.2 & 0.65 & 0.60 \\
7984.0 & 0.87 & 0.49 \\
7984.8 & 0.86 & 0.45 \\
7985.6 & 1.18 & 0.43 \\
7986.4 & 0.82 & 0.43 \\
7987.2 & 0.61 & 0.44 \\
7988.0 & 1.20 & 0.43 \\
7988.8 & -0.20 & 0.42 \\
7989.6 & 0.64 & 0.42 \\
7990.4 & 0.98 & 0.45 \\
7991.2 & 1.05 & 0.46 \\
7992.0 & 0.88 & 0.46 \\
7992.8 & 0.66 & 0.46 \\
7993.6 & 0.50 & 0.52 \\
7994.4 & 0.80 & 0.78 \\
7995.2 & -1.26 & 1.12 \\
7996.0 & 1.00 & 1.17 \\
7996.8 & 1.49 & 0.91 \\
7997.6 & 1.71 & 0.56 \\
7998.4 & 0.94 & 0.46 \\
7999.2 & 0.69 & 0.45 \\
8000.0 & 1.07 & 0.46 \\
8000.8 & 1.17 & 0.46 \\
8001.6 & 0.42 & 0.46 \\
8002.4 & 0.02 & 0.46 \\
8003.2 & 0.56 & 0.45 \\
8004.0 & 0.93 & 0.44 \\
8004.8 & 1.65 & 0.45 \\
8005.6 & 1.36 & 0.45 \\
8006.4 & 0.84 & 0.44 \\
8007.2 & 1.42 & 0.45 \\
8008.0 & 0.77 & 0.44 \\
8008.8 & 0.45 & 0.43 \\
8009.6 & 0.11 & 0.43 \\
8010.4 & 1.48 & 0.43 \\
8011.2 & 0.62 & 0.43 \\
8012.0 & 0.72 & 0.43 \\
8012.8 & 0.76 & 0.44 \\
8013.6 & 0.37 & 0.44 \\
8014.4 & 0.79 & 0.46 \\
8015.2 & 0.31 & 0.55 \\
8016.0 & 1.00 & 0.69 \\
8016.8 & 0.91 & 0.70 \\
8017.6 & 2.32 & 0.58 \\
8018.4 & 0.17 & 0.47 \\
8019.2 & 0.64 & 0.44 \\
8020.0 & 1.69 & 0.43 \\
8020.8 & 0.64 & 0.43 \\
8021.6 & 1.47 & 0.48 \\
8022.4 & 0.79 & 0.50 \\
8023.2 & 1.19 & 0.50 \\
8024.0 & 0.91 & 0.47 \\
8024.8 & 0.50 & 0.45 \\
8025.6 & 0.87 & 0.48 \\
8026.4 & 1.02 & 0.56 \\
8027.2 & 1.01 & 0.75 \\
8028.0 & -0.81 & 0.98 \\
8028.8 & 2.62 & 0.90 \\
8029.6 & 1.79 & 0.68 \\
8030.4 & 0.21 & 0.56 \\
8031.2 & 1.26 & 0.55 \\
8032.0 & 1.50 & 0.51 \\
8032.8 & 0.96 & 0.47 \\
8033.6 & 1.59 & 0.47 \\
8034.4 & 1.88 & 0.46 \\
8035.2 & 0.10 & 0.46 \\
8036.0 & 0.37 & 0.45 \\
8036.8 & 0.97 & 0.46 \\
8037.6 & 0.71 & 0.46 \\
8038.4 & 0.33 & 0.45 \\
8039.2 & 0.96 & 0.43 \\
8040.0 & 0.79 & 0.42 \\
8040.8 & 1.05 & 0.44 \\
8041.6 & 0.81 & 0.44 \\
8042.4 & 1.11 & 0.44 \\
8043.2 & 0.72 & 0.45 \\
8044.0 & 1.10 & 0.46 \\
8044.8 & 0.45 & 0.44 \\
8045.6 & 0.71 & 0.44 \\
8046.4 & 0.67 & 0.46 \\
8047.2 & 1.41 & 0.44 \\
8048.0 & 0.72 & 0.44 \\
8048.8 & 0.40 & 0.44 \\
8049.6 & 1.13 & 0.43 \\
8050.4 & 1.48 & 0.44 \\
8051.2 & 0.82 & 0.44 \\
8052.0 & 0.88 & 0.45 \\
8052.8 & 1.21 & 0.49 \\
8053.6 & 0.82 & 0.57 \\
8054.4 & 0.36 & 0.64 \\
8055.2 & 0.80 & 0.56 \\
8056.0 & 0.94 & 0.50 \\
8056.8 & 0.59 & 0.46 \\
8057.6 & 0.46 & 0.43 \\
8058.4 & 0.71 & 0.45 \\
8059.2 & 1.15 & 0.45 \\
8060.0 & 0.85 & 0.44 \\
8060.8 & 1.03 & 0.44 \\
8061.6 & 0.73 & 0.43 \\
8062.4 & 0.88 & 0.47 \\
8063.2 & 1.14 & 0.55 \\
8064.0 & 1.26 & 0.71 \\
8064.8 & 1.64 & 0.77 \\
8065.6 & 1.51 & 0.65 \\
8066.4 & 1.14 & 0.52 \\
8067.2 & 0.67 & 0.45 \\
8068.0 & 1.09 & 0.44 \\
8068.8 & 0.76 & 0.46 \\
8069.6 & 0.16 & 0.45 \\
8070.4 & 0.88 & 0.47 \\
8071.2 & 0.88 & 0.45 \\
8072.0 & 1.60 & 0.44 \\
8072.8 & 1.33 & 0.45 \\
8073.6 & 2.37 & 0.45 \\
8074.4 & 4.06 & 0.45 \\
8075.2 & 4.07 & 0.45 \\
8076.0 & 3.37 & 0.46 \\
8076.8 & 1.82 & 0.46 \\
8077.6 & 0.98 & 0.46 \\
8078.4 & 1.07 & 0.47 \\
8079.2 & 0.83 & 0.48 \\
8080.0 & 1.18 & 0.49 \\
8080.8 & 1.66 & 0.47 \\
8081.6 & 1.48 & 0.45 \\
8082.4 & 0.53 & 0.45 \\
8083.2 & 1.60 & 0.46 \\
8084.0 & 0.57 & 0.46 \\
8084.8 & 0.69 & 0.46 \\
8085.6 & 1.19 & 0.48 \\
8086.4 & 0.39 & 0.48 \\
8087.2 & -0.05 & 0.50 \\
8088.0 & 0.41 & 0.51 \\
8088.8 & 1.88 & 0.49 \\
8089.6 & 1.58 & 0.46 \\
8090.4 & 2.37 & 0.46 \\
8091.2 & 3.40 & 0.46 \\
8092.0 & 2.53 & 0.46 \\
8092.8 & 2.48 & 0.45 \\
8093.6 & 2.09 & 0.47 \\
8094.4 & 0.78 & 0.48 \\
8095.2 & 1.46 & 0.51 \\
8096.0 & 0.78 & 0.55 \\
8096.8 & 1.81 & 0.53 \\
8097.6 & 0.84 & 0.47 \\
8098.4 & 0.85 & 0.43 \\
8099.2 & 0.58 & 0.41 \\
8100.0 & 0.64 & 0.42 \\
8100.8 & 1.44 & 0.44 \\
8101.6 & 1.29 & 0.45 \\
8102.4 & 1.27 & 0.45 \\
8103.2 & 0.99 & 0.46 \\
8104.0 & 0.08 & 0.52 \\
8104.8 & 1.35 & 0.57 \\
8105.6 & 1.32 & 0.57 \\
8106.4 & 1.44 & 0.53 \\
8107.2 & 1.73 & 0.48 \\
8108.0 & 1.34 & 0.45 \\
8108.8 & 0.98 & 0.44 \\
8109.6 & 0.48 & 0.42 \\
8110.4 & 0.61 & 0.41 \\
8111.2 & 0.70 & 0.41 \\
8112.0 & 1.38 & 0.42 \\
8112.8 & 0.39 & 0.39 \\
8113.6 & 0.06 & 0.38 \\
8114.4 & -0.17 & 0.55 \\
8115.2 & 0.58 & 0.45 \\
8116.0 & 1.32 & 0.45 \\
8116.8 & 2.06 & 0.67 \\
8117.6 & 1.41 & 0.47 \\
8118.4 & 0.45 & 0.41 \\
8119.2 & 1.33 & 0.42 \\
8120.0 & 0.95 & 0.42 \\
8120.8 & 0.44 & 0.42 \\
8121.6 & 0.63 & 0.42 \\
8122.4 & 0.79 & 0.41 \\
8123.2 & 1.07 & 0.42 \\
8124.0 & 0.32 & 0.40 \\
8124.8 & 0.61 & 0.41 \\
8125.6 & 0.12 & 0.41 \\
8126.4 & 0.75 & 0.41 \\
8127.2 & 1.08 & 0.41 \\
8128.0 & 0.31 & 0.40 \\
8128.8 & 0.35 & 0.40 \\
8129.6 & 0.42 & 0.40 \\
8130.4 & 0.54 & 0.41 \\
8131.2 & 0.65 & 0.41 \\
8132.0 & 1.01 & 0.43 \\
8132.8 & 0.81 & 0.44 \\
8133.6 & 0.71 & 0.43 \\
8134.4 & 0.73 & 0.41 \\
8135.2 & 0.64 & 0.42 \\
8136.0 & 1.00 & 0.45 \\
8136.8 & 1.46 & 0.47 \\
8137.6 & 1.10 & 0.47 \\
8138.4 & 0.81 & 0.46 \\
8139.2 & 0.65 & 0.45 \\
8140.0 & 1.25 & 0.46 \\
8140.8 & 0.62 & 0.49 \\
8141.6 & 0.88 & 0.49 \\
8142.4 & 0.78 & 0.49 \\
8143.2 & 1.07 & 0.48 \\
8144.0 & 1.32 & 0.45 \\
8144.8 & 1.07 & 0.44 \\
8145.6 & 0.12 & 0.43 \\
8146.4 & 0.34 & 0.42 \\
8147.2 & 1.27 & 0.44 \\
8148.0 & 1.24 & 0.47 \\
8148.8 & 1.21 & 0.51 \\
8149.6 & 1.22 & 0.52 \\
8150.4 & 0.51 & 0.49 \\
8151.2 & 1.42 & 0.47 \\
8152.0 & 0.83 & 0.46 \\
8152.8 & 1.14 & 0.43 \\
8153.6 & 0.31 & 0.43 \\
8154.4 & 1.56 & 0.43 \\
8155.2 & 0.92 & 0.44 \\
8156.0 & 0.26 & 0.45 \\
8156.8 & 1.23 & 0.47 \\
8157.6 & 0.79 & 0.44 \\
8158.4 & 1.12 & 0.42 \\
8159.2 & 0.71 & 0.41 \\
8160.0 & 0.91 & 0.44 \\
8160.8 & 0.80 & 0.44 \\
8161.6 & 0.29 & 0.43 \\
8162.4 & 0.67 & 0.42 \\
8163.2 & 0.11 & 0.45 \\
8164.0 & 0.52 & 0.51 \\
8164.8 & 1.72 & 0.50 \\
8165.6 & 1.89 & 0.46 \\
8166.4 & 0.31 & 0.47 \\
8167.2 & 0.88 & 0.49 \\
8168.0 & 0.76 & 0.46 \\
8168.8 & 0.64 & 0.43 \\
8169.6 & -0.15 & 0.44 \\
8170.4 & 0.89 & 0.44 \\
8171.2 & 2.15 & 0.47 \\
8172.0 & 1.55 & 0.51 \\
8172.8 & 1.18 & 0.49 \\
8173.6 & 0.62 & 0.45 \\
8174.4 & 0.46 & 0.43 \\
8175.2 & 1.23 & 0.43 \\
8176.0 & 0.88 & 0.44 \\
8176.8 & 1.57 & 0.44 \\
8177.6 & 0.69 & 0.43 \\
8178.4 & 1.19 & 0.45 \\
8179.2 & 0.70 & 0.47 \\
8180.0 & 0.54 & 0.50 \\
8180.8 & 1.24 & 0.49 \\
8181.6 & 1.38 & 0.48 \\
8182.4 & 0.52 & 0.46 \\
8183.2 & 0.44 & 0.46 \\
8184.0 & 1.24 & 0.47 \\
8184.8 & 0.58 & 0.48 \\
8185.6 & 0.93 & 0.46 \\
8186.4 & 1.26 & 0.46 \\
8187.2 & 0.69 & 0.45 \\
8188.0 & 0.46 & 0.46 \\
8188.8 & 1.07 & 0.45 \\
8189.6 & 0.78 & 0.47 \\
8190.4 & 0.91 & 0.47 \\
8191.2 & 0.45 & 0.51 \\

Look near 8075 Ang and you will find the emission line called [S II]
